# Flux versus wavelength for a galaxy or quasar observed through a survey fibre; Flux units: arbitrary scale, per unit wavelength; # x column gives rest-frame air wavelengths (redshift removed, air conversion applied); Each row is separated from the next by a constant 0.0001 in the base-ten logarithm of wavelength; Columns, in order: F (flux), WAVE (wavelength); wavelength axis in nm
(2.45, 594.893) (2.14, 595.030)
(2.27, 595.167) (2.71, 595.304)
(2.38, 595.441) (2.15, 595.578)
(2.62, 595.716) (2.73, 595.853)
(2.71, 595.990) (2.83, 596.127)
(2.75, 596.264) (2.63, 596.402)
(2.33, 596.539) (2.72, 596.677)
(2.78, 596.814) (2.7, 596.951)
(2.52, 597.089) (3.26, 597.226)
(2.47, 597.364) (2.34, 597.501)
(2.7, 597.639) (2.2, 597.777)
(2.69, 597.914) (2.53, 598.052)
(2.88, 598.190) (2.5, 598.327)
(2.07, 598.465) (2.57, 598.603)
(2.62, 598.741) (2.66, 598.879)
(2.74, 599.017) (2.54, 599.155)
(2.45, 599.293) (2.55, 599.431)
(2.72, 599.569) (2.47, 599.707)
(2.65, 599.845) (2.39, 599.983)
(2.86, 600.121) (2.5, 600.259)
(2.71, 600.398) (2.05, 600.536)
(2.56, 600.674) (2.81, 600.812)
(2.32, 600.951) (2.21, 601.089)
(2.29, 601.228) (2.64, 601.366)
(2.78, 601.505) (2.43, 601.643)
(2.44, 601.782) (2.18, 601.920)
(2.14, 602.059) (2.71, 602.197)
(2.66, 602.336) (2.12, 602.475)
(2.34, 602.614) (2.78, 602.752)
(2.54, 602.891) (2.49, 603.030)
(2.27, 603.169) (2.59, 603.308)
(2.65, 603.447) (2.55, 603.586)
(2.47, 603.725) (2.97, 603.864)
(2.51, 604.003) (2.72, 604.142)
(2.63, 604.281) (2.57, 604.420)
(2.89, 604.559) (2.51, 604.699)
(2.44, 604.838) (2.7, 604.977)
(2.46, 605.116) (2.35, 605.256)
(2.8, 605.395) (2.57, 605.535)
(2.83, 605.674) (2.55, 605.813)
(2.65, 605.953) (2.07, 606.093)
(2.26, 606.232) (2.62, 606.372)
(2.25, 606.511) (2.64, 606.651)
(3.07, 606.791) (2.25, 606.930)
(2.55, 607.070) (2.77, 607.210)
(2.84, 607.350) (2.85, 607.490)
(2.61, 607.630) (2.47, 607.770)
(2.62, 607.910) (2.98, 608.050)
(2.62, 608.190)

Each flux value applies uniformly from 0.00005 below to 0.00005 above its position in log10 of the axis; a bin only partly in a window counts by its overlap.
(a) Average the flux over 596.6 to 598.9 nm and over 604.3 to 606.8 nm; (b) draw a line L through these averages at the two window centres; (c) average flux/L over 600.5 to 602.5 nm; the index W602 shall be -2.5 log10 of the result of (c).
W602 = 0.06 mag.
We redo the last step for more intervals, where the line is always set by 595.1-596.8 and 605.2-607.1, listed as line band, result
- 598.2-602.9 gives 0.023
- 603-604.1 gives -0.010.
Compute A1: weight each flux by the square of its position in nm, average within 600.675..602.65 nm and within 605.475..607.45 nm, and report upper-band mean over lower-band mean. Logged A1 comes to 1.07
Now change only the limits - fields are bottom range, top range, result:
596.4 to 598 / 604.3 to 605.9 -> 1.03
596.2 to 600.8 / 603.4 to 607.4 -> 1.03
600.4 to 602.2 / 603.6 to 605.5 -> 1.09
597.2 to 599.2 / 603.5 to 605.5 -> 1.04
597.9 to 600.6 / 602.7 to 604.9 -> 1.03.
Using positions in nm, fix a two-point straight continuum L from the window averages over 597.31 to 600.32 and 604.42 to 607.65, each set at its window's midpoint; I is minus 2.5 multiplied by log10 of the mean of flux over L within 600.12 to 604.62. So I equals 0.02 mag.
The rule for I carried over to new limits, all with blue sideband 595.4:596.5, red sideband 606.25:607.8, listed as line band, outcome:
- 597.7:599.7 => 0.02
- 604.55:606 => 0.01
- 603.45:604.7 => -0.02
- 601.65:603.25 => 0.08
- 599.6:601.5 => 0.04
